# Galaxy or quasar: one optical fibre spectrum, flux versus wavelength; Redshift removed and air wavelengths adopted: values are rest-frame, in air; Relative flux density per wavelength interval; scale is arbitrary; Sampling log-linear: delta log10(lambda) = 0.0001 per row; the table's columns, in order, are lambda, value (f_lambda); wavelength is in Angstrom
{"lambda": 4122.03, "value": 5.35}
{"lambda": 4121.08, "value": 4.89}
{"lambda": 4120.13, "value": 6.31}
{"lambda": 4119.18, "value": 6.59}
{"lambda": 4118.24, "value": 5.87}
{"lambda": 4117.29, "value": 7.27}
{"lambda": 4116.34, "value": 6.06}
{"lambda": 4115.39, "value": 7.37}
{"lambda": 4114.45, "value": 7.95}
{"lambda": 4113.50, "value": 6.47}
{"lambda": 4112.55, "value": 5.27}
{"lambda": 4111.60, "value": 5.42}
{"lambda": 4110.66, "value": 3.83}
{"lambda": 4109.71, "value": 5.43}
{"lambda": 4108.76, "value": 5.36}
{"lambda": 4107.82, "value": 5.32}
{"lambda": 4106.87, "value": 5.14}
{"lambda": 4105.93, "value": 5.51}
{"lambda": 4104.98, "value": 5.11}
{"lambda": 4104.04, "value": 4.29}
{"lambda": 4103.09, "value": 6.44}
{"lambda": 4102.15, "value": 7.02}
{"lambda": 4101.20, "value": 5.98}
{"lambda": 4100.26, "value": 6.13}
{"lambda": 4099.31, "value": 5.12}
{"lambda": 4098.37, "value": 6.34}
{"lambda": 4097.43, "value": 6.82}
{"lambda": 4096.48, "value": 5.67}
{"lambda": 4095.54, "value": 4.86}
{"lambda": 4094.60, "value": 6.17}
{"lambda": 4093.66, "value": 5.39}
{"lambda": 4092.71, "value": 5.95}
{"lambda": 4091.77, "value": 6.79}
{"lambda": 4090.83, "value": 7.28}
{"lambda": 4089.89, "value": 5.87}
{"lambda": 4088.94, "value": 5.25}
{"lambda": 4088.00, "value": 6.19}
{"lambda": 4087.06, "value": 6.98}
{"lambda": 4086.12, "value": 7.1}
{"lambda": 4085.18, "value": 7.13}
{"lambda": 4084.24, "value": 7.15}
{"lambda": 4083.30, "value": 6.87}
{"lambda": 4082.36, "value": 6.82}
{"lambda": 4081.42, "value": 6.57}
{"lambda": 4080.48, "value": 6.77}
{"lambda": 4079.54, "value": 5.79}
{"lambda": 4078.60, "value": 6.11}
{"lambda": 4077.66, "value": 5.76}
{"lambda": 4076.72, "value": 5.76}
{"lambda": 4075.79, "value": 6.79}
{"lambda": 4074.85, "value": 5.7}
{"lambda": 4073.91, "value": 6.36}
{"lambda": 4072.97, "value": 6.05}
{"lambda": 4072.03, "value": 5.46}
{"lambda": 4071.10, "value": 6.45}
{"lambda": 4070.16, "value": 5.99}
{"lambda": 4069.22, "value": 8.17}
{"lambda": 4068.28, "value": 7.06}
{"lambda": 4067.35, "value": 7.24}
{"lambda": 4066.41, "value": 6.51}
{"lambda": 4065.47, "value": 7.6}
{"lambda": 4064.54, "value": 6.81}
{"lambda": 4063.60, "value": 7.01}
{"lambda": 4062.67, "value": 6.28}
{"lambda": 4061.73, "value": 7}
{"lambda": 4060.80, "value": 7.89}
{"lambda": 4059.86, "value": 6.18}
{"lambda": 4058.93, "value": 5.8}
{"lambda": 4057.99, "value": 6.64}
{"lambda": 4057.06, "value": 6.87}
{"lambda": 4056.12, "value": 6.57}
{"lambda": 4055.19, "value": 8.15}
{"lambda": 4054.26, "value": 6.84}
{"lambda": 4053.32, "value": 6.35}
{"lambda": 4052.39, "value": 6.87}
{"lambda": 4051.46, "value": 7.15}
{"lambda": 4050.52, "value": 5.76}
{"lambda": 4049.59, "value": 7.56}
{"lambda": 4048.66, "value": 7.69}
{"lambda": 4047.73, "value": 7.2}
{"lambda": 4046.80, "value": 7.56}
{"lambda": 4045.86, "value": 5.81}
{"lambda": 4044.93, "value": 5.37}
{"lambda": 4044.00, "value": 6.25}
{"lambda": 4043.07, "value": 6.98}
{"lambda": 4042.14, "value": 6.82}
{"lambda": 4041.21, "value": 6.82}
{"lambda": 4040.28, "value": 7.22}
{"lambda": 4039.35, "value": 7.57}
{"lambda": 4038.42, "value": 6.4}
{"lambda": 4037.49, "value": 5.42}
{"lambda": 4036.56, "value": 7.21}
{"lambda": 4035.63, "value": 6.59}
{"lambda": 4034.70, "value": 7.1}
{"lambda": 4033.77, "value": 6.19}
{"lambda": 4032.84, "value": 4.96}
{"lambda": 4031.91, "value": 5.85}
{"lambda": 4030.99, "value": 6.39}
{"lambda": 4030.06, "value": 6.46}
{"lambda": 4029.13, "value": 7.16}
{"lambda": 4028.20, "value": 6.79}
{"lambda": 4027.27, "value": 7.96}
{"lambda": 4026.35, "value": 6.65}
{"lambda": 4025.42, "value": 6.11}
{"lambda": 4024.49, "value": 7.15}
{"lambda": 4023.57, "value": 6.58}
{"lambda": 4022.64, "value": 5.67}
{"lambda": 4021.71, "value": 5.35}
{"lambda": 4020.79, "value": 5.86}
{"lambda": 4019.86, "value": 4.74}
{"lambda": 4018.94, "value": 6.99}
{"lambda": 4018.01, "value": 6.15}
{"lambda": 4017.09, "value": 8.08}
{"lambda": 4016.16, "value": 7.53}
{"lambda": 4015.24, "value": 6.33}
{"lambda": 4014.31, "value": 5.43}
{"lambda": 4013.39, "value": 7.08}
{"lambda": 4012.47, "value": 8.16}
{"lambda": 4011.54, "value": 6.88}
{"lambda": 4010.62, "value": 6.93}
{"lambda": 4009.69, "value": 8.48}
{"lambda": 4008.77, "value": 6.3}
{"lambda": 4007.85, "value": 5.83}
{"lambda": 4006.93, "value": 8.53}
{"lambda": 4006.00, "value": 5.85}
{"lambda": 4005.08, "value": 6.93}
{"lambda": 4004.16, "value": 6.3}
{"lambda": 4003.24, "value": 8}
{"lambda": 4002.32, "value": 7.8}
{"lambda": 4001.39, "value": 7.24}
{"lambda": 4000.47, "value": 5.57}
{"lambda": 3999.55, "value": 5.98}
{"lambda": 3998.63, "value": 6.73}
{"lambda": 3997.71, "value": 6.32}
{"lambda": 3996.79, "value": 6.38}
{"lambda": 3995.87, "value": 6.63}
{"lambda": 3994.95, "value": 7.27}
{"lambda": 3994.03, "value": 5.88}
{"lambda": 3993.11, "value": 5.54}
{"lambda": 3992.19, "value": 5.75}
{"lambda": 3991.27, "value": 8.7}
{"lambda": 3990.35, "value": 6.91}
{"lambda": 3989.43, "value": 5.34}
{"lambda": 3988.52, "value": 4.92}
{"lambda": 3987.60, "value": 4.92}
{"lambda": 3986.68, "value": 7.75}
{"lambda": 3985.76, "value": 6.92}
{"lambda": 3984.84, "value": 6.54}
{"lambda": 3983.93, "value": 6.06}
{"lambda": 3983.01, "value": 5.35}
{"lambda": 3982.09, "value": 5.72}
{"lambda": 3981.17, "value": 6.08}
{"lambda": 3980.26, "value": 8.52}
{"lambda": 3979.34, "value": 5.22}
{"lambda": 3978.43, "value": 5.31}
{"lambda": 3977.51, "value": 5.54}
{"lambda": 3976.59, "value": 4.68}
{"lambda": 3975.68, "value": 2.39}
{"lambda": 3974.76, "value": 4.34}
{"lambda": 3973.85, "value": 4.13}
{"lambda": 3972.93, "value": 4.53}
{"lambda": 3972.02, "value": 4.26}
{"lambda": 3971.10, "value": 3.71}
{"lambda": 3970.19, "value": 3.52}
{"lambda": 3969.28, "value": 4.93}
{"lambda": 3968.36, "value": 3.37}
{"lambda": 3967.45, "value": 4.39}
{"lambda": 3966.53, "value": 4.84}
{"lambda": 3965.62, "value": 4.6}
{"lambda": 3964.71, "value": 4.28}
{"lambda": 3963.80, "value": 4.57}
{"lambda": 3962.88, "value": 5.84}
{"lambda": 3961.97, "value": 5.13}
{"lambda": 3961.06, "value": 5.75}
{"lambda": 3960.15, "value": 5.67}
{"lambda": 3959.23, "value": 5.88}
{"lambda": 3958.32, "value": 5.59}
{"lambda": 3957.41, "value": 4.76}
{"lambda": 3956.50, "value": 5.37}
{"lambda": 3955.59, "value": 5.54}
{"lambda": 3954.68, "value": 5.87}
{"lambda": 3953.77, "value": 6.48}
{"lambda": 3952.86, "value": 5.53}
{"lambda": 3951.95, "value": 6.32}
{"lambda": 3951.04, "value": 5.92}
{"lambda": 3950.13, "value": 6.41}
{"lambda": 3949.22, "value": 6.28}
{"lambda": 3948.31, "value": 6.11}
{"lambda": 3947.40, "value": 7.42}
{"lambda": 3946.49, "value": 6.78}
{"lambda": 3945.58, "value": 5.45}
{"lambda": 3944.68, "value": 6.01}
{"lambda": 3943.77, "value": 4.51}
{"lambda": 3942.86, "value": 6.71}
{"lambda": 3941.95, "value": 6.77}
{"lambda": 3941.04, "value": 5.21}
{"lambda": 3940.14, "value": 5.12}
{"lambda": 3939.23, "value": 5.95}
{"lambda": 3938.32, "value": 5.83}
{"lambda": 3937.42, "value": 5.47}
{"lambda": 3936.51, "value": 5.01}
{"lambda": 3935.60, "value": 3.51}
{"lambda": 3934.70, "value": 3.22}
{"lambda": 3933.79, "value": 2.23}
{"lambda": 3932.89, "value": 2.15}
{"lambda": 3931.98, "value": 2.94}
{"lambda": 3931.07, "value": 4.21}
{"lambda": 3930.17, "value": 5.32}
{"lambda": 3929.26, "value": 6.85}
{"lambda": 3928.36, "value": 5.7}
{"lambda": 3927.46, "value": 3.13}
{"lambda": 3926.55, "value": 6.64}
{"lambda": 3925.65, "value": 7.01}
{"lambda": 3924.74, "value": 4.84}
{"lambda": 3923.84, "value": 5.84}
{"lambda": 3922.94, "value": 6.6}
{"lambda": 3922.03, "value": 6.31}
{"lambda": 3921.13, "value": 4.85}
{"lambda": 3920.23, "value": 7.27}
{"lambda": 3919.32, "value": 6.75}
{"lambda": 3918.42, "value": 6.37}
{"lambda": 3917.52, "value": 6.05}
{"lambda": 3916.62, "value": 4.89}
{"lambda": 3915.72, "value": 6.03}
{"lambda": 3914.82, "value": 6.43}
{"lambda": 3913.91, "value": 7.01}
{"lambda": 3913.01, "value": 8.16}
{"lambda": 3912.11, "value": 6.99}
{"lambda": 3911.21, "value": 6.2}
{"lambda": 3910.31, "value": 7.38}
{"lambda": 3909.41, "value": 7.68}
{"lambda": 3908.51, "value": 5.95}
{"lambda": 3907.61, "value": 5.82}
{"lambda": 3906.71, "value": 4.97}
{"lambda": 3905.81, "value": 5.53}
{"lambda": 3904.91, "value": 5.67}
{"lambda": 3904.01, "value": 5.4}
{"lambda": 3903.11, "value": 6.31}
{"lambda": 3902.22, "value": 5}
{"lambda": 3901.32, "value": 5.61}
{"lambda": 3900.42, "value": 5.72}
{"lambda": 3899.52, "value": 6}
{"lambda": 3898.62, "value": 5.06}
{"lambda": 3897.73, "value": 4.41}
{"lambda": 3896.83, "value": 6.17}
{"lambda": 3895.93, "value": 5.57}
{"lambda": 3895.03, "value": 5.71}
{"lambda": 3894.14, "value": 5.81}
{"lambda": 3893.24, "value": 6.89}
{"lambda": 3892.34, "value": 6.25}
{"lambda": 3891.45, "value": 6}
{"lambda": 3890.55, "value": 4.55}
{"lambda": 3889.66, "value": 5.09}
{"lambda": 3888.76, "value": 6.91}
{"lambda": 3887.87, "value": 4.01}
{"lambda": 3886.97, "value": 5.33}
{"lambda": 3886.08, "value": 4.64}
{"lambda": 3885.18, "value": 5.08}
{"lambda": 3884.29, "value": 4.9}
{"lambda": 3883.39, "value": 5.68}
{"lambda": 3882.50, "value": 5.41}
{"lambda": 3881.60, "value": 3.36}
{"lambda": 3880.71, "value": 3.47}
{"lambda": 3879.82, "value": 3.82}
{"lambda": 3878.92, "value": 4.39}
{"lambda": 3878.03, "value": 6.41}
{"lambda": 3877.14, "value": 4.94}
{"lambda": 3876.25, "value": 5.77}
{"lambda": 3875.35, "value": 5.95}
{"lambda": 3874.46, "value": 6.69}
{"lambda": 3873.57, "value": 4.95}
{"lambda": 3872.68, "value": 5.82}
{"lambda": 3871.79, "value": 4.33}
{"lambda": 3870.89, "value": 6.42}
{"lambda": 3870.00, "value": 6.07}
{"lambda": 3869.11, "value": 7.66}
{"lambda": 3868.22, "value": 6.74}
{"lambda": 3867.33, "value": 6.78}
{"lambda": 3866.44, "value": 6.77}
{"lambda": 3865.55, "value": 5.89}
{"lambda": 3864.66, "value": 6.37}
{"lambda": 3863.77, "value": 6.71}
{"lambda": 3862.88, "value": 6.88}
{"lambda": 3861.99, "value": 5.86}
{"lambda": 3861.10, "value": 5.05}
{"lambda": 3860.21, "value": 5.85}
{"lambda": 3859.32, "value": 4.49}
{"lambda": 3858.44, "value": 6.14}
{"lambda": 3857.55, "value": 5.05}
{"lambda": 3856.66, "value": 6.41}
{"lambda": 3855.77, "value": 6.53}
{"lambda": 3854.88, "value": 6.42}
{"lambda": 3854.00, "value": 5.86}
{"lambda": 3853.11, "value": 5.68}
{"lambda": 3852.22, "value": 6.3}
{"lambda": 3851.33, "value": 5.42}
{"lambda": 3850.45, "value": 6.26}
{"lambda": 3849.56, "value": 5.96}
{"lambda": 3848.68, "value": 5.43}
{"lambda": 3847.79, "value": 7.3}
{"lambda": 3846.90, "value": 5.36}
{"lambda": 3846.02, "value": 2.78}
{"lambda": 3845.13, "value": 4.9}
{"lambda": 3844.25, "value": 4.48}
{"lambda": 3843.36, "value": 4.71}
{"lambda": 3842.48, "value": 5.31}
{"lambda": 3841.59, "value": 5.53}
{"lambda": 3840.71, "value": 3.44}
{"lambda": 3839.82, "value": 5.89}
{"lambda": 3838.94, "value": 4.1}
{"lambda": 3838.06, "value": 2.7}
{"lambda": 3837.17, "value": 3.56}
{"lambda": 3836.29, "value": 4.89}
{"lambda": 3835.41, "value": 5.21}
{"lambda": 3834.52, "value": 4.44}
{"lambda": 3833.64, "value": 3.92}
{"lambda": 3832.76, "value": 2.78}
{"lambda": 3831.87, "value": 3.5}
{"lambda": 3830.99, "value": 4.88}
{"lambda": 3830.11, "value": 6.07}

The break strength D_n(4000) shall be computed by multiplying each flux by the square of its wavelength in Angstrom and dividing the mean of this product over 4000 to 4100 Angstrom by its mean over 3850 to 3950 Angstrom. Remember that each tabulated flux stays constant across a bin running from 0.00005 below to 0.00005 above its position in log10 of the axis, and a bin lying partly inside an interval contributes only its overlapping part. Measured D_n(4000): 1.25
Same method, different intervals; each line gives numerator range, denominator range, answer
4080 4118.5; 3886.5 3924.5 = 1.13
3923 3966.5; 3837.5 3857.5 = 1.07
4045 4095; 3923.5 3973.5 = 1.36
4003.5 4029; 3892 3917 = 1.18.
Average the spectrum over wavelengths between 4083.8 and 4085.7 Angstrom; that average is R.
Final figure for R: 7.14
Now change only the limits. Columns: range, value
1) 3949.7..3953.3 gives 6.04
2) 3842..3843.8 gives 5.02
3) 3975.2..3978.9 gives 4.48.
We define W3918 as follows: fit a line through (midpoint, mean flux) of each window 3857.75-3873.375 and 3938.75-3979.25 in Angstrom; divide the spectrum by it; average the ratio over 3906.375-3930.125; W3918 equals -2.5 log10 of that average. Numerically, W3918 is -0.108 mag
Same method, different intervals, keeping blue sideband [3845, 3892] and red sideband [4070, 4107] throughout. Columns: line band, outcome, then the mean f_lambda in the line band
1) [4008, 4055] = -0.11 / 6.66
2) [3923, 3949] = 0.10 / 5.24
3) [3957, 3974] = 0.23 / 4.73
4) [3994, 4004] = -0.14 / 6.73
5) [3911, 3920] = -0.14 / 6.51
